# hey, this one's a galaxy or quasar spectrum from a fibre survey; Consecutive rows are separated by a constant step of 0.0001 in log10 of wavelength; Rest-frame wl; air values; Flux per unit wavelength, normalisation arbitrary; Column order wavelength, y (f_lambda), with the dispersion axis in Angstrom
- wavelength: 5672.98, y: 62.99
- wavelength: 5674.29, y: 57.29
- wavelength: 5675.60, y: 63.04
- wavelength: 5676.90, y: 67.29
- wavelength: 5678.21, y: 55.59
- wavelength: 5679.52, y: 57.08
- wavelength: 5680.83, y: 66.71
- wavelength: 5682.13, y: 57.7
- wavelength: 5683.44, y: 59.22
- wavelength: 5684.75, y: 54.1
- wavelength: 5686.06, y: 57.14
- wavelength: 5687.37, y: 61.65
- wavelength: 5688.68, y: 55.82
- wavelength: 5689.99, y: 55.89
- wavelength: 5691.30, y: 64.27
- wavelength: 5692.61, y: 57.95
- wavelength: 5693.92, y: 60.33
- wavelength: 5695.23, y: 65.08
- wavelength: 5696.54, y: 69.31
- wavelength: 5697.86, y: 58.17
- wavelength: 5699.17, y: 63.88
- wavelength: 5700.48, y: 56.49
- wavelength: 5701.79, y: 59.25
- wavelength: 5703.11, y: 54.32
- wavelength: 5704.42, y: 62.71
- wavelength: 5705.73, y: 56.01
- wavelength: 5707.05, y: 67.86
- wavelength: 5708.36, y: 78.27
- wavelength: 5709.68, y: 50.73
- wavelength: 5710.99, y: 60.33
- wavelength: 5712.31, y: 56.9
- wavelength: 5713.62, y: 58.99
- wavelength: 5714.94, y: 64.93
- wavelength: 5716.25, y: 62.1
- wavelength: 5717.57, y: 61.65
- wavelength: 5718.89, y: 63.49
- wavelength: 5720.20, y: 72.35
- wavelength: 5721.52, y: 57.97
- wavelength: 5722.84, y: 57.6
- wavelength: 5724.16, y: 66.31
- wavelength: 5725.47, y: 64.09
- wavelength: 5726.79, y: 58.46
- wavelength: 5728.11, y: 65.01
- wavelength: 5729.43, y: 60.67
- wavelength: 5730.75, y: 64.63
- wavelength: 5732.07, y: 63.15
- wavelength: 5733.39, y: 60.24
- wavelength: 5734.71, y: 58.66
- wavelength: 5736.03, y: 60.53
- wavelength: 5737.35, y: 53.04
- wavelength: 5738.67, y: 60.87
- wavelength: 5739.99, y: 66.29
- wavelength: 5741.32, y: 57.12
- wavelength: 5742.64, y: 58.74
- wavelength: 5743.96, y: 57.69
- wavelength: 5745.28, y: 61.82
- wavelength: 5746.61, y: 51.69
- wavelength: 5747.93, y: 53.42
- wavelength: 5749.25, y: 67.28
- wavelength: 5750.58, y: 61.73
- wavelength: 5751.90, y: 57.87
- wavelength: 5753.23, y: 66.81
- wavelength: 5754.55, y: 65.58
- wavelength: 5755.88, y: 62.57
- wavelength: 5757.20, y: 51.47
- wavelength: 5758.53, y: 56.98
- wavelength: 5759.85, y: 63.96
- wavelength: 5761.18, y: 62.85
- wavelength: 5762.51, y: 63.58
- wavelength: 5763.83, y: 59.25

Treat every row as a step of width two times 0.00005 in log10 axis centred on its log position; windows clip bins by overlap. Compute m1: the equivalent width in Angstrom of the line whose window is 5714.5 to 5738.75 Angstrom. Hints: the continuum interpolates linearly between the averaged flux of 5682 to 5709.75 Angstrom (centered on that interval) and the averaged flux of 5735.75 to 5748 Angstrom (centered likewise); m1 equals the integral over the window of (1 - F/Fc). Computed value -1.2 Angstrom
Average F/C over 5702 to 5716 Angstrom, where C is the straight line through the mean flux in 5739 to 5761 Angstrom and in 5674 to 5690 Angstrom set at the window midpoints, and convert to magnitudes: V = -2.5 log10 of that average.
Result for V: -0.03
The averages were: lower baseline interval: 59.3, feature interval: 61.1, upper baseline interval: 60.1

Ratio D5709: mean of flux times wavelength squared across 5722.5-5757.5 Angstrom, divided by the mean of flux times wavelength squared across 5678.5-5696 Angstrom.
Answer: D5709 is 1.0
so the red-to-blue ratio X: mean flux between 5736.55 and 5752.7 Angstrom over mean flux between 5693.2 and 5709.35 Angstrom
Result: 0.95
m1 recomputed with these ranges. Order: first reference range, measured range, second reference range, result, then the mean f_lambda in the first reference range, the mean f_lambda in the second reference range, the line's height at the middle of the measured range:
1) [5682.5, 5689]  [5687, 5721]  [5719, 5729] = -0.70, 57.6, 63.1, 60.2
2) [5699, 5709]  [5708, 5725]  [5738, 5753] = -0.19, 62.3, 59.7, 61.5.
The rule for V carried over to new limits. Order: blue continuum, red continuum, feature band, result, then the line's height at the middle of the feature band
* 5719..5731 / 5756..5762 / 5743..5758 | 0.01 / 60.2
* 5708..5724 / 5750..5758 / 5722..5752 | 0.02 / 61.4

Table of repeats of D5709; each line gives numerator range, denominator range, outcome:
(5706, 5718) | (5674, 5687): 1.05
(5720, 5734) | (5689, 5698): 1.03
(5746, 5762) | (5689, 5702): 1.01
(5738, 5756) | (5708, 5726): 0.98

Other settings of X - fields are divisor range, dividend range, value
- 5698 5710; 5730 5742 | 0.99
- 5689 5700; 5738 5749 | 0.95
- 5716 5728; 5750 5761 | 0.97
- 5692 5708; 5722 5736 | 1.01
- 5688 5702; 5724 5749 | 0.99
